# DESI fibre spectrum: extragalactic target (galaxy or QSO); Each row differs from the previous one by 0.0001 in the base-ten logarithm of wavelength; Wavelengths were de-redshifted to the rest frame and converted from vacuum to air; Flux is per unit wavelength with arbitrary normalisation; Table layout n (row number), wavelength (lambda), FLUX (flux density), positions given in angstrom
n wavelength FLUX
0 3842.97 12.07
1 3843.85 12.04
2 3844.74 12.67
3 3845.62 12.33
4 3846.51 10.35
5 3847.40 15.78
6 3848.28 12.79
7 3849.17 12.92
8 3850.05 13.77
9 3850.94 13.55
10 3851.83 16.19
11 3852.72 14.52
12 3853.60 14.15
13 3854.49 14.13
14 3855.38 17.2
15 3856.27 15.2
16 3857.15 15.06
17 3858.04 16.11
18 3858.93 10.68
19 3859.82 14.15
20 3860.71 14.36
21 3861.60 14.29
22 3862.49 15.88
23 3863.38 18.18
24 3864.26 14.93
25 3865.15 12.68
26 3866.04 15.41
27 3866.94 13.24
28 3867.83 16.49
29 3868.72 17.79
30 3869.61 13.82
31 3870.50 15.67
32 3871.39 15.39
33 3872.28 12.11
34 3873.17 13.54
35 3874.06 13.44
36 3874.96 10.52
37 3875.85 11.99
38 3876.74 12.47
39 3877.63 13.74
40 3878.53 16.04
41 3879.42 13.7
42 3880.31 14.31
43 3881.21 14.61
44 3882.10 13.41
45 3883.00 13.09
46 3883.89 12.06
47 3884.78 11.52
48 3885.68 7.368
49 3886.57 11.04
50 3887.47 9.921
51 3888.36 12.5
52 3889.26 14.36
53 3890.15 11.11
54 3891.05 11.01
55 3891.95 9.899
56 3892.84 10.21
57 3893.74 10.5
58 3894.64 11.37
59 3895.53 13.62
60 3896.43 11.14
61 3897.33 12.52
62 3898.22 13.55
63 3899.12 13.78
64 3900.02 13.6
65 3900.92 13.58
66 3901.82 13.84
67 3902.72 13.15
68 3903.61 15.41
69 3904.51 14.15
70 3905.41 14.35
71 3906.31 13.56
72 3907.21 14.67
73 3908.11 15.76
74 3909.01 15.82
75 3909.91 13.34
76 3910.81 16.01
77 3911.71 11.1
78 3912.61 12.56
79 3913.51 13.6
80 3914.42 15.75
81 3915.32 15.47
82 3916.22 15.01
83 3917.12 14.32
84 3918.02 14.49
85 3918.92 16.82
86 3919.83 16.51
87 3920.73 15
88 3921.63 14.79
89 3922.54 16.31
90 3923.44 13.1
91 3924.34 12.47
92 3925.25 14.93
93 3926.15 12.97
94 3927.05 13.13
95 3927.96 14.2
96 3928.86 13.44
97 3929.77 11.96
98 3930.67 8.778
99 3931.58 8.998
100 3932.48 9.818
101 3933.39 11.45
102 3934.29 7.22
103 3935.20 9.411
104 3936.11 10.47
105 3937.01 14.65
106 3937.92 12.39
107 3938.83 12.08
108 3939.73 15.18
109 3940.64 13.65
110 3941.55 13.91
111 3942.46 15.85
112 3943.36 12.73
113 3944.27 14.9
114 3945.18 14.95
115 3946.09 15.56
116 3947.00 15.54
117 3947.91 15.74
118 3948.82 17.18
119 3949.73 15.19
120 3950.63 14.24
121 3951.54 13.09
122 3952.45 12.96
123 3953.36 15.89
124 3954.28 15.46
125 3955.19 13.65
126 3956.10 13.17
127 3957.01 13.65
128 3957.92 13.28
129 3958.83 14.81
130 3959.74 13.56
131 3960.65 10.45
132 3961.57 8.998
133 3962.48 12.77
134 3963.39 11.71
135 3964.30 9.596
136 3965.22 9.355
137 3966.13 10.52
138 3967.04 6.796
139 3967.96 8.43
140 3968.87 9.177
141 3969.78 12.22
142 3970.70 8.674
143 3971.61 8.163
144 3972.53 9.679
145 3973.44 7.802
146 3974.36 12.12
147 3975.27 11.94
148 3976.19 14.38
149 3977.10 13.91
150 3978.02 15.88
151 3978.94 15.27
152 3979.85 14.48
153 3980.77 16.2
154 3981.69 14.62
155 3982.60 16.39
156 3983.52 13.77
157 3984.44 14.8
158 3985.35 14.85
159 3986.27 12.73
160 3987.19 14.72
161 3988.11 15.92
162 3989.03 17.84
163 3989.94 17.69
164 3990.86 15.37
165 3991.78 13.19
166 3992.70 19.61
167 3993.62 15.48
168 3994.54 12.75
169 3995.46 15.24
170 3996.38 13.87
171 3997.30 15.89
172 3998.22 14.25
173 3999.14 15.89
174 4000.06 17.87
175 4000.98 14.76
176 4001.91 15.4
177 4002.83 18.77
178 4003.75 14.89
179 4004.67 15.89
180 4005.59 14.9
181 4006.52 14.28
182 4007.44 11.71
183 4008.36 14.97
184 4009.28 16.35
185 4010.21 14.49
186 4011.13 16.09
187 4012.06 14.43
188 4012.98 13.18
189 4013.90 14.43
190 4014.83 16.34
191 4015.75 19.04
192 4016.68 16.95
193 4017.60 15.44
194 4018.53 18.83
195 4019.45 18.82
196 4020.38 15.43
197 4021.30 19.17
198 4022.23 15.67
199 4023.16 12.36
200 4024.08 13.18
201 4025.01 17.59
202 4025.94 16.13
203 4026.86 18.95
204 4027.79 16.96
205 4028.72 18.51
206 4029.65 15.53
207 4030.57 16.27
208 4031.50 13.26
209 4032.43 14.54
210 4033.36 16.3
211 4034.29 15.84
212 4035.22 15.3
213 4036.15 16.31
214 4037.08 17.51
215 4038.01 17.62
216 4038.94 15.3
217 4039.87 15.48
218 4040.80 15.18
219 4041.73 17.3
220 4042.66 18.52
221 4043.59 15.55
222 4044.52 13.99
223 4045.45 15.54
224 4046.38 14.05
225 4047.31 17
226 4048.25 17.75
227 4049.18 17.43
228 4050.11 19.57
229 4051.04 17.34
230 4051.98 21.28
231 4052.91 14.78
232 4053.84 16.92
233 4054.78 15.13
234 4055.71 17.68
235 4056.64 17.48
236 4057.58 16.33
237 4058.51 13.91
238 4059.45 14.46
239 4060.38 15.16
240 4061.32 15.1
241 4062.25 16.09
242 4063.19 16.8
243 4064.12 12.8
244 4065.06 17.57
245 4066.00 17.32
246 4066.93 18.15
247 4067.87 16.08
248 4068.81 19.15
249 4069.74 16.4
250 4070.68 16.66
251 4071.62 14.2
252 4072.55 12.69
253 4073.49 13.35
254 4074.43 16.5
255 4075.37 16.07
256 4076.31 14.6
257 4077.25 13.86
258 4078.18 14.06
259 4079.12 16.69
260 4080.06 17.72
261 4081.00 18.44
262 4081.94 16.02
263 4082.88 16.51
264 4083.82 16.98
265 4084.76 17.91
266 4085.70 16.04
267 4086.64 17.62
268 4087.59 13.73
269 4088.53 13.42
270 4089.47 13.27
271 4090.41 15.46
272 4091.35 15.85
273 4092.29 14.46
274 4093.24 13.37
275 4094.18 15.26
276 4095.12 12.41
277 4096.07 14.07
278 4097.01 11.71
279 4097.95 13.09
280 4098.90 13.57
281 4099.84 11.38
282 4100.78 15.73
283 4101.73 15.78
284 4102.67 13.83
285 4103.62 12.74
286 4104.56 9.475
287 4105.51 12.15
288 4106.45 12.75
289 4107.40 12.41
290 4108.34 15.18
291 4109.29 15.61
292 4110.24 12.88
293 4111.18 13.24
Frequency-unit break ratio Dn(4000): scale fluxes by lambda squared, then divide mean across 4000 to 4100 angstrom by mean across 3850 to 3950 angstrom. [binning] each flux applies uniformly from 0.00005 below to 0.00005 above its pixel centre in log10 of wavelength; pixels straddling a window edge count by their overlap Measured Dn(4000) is 1.3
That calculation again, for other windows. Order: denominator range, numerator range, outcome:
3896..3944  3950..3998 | 1.01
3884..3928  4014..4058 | 1.32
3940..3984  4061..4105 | 1.24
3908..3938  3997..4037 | 1.25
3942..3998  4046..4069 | 1.28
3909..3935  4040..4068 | 1.31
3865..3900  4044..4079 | 1.37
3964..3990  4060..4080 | 1.30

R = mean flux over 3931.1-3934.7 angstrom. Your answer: 9.4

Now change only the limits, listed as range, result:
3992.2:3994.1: 17.4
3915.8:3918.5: 14.7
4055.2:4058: 17.2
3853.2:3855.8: 15.1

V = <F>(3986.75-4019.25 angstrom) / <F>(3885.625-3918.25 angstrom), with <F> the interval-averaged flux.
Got 1.2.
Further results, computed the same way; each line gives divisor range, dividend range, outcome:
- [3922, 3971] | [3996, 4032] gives 1.25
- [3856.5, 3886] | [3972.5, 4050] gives 1.12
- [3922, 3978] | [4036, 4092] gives 1.29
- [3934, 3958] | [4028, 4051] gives 1.18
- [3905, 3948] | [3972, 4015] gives 1.08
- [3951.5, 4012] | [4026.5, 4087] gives 1.19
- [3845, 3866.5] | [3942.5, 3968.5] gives 0.91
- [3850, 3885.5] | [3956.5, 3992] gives 0.90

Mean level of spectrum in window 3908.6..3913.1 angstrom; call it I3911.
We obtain 13.8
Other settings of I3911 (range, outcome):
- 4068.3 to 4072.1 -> 16.6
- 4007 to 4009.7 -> 14.4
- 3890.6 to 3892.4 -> 10.5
